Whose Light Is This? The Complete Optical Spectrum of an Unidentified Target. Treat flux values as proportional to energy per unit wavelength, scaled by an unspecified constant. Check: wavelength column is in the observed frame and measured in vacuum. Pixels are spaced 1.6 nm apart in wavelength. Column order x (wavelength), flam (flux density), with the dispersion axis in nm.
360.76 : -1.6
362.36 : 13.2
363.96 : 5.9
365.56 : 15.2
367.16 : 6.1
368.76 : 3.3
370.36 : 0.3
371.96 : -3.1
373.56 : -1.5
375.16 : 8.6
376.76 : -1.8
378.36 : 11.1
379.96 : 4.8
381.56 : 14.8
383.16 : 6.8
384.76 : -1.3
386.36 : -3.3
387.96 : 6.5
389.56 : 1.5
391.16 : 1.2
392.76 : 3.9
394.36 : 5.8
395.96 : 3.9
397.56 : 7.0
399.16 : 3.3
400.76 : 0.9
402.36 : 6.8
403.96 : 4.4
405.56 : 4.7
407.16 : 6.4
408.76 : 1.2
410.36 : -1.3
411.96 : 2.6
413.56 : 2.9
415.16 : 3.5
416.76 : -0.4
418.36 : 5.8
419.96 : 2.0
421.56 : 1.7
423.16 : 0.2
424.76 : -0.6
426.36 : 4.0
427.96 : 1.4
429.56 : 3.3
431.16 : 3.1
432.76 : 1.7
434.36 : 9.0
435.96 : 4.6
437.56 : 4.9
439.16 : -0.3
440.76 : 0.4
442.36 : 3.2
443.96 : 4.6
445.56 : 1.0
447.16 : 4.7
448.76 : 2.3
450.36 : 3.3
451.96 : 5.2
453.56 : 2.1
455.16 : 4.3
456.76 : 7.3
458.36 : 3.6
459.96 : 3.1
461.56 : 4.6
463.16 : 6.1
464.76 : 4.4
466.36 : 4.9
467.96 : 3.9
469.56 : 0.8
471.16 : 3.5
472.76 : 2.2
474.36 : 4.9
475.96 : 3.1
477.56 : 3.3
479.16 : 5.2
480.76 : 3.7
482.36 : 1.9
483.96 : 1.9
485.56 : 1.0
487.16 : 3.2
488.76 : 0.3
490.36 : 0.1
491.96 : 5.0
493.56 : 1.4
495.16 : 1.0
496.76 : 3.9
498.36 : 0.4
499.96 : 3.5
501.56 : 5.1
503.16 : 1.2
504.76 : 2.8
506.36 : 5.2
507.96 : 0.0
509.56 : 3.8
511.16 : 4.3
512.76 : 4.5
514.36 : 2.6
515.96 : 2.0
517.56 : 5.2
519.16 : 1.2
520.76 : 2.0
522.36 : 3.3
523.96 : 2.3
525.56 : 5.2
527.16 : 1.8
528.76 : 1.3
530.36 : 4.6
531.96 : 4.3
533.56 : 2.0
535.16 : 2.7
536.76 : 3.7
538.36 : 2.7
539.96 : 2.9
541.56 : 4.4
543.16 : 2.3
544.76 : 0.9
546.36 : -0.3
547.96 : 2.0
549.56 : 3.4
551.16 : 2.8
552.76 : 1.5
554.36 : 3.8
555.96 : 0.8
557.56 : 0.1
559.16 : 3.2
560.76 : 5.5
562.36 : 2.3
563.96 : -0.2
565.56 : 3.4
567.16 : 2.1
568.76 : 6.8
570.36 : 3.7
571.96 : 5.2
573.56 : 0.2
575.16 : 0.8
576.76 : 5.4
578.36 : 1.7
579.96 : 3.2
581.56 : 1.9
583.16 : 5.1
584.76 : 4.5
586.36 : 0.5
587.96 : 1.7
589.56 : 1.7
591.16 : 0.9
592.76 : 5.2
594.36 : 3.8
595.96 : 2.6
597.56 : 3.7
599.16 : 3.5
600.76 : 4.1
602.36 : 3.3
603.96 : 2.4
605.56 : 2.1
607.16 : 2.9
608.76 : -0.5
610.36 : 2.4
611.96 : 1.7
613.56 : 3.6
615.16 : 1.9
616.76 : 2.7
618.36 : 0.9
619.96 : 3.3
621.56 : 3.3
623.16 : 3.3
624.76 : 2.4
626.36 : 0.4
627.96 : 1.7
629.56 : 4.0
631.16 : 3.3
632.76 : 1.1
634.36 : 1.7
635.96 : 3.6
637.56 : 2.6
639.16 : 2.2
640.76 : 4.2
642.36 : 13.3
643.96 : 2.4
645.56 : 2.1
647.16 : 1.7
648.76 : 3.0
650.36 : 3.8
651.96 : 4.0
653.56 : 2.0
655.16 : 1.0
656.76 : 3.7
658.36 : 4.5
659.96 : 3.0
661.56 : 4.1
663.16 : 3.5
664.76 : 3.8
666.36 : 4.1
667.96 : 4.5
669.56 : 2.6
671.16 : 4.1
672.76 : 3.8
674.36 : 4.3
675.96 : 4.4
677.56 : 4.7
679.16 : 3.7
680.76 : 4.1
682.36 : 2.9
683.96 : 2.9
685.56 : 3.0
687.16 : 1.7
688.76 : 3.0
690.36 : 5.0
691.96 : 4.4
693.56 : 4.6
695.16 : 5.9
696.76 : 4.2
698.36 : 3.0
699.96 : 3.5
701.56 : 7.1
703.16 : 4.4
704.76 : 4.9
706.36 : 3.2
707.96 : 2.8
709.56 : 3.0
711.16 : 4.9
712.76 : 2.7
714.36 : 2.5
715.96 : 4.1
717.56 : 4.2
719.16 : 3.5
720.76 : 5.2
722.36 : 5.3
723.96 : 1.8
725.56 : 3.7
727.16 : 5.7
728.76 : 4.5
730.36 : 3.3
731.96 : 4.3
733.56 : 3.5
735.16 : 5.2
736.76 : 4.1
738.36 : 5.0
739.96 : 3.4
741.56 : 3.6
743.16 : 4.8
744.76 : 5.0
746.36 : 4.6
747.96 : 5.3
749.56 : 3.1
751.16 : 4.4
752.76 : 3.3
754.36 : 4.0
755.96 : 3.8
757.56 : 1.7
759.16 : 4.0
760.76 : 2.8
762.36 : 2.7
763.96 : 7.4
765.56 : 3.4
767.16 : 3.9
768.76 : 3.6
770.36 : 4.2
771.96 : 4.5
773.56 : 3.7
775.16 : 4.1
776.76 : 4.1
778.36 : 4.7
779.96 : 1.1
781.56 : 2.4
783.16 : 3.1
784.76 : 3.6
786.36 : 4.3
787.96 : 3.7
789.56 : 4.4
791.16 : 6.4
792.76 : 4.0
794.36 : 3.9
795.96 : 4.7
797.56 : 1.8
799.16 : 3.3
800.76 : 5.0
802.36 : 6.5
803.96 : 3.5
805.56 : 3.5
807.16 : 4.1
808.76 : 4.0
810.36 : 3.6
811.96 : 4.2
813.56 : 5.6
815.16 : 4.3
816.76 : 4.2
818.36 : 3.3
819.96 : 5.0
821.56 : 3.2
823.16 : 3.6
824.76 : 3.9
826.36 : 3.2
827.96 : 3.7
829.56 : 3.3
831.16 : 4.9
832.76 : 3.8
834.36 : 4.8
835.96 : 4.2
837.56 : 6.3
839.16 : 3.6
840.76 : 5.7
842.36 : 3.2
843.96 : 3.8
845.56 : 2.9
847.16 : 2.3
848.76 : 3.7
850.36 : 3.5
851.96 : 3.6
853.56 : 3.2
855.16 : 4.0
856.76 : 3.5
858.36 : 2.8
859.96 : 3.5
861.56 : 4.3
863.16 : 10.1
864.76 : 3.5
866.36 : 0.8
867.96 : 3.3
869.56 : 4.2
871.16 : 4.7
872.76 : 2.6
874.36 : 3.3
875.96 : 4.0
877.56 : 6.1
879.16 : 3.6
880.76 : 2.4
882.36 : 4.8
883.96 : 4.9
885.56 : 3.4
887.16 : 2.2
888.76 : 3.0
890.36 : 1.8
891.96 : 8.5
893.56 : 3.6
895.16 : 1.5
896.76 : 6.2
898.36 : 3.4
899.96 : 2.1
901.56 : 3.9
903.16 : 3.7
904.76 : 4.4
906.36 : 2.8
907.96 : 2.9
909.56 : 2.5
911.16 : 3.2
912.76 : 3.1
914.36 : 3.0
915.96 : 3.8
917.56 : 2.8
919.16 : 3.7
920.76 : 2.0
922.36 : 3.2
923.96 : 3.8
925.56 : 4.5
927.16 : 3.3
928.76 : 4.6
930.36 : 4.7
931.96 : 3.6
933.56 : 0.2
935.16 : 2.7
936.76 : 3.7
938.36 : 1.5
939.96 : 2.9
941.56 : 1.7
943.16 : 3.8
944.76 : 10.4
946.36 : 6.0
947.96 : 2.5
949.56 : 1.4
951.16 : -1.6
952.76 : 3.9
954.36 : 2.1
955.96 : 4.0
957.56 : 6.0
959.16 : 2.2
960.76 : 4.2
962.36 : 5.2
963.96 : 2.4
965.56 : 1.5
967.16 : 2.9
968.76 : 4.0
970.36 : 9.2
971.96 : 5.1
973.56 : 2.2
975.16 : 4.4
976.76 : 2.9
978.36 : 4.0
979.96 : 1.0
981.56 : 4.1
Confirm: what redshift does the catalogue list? 0.72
